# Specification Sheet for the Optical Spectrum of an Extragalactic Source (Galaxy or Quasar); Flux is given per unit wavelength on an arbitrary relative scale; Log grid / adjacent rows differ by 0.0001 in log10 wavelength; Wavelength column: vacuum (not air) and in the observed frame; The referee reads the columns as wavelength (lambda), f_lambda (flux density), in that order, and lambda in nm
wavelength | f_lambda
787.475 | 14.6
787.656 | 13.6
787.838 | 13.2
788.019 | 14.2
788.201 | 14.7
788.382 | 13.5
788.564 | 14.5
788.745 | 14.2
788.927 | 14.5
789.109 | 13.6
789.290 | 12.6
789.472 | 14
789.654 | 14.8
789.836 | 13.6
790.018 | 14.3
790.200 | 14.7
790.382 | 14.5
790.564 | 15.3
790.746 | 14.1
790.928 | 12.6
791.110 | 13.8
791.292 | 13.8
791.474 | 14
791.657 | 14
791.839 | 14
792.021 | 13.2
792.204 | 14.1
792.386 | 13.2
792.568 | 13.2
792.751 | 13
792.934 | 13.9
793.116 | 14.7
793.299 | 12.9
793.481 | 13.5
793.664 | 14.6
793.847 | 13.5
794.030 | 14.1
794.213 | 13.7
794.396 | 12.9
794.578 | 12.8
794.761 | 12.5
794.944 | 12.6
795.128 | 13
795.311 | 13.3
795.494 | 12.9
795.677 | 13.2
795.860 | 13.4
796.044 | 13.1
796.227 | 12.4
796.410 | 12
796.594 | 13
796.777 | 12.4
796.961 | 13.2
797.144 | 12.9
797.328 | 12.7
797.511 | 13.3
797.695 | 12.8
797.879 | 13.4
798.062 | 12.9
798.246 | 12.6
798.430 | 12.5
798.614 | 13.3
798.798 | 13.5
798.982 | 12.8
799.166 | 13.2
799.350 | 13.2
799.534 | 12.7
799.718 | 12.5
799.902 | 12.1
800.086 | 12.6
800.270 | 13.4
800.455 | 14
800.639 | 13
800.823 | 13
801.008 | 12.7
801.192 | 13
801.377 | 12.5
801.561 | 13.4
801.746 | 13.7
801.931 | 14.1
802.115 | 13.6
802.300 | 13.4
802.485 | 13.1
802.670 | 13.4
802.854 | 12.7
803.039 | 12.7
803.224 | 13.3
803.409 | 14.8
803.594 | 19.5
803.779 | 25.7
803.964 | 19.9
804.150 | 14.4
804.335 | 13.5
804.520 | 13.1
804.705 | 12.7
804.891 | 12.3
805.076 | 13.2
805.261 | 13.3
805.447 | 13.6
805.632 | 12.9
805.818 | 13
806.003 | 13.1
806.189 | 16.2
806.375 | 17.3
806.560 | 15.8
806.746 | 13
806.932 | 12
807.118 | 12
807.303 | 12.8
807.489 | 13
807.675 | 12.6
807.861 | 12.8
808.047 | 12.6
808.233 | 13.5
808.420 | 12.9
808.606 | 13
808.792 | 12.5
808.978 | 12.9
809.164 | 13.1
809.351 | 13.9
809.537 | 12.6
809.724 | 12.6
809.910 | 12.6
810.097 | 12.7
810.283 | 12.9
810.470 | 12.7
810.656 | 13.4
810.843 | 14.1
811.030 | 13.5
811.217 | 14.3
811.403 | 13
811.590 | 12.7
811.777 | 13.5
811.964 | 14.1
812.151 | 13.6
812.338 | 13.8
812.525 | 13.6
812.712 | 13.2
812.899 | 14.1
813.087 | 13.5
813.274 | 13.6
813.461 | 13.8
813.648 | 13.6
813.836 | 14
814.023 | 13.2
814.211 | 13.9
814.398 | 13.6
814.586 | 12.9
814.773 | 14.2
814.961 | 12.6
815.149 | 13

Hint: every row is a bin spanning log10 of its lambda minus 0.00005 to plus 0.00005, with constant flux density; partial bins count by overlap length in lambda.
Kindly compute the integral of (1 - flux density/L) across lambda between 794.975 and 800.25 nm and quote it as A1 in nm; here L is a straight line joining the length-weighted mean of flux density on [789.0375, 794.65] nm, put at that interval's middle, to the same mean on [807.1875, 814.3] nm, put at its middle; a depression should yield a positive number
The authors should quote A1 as 0.28 nm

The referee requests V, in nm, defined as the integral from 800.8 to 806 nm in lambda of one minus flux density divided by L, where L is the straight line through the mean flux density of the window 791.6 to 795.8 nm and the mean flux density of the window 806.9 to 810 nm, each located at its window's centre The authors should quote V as -0.457 nm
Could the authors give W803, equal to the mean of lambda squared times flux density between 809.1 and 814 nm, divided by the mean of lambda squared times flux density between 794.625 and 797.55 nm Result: 1.1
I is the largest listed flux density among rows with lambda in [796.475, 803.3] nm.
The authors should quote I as 14.1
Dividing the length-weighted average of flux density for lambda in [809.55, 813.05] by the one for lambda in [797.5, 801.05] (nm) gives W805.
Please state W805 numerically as 1.0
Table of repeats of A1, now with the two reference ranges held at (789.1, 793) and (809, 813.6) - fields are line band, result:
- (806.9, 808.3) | 0.081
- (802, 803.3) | 0.037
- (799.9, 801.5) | 0.075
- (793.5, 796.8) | 0.154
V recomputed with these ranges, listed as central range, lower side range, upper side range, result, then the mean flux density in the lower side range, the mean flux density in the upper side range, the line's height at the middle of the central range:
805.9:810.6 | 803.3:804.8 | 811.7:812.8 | 0.58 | 16.6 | 13.6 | 15.1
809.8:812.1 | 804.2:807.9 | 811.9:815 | 0.04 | 13.4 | 13.6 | 13.6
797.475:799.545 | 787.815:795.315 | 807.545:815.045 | 0.09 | 13.8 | 13.3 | 13.6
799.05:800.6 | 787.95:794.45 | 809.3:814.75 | 0.08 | 13.9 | 13.4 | 13.7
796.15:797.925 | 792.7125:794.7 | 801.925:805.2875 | 0.15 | 13.6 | 14.7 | 14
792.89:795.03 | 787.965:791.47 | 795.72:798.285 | -0.01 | 14.1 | 12.9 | 13.4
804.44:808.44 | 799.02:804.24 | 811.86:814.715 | 0.16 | 14.1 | 13.6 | 13.9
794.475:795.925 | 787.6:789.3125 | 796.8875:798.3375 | 0.03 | 13.9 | 13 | 13.2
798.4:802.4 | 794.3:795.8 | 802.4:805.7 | 0.25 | 12.9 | 14.7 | 14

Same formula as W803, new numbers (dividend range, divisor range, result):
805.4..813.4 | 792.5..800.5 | 1.05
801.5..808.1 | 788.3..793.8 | 1.05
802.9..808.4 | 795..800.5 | 1.12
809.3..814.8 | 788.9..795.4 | 1.03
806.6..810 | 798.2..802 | 1.01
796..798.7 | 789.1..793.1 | 0.94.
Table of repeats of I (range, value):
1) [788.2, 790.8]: 15.3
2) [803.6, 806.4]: 25.7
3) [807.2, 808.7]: 13.5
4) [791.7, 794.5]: 14.7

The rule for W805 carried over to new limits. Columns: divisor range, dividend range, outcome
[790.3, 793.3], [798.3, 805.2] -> 1.00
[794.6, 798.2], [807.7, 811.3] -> 1.01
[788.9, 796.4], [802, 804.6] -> 1.12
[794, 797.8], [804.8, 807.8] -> 1.04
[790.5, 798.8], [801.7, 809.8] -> 1.05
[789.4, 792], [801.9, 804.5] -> 1.08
